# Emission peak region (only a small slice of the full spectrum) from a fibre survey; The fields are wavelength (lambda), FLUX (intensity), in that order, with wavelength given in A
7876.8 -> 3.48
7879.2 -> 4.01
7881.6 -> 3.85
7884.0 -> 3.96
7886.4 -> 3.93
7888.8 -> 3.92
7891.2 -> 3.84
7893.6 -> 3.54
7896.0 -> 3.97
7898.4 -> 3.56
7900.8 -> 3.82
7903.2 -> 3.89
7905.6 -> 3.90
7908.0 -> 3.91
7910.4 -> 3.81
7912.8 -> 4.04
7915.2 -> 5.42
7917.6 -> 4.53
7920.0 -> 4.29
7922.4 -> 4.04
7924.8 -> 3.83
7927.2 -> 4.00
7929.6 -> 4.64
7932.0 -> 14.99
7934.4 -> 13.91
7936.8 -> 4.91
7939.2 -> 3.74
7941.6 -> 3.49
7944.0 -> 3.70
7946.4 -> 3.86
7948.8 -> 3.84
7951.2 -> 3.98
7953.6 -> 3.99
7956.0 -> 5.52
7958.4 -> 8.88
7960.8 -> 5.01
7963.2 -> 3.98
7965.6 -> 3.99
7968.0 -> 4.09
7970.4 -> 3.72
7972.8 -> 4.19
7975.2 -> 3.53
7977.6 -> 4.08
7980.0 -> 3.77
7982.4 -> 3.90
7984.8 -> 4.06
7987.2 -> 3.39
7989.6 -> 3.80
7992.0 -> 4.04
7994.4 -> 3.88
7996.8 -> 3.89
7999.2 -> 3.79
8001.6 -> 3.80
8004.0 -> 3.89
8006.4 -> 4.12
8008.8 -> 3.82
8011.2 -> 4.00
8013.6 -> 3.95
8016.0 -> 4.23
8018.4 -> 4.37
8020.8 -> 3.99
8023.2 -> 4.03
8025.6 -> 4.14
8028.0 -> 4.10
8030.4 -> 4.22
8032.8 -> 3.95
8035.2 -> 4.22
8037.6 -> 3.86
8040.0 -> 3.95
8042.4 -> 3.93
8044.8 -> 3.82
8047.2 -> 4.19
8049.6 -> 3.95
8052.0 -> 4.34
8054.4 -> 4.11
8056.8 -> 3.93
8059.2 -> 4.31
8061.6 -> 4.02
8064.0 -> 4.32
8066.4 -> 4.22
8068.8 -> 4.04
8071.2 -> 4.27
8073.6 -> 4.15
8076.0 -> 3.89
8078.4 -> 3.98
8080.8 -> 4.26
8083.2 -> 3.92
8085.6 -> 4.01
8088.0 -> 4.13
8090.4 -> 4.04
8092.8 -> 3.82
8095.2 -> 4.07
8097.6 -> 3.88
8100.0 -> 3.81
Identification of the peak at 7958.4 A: [N II]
